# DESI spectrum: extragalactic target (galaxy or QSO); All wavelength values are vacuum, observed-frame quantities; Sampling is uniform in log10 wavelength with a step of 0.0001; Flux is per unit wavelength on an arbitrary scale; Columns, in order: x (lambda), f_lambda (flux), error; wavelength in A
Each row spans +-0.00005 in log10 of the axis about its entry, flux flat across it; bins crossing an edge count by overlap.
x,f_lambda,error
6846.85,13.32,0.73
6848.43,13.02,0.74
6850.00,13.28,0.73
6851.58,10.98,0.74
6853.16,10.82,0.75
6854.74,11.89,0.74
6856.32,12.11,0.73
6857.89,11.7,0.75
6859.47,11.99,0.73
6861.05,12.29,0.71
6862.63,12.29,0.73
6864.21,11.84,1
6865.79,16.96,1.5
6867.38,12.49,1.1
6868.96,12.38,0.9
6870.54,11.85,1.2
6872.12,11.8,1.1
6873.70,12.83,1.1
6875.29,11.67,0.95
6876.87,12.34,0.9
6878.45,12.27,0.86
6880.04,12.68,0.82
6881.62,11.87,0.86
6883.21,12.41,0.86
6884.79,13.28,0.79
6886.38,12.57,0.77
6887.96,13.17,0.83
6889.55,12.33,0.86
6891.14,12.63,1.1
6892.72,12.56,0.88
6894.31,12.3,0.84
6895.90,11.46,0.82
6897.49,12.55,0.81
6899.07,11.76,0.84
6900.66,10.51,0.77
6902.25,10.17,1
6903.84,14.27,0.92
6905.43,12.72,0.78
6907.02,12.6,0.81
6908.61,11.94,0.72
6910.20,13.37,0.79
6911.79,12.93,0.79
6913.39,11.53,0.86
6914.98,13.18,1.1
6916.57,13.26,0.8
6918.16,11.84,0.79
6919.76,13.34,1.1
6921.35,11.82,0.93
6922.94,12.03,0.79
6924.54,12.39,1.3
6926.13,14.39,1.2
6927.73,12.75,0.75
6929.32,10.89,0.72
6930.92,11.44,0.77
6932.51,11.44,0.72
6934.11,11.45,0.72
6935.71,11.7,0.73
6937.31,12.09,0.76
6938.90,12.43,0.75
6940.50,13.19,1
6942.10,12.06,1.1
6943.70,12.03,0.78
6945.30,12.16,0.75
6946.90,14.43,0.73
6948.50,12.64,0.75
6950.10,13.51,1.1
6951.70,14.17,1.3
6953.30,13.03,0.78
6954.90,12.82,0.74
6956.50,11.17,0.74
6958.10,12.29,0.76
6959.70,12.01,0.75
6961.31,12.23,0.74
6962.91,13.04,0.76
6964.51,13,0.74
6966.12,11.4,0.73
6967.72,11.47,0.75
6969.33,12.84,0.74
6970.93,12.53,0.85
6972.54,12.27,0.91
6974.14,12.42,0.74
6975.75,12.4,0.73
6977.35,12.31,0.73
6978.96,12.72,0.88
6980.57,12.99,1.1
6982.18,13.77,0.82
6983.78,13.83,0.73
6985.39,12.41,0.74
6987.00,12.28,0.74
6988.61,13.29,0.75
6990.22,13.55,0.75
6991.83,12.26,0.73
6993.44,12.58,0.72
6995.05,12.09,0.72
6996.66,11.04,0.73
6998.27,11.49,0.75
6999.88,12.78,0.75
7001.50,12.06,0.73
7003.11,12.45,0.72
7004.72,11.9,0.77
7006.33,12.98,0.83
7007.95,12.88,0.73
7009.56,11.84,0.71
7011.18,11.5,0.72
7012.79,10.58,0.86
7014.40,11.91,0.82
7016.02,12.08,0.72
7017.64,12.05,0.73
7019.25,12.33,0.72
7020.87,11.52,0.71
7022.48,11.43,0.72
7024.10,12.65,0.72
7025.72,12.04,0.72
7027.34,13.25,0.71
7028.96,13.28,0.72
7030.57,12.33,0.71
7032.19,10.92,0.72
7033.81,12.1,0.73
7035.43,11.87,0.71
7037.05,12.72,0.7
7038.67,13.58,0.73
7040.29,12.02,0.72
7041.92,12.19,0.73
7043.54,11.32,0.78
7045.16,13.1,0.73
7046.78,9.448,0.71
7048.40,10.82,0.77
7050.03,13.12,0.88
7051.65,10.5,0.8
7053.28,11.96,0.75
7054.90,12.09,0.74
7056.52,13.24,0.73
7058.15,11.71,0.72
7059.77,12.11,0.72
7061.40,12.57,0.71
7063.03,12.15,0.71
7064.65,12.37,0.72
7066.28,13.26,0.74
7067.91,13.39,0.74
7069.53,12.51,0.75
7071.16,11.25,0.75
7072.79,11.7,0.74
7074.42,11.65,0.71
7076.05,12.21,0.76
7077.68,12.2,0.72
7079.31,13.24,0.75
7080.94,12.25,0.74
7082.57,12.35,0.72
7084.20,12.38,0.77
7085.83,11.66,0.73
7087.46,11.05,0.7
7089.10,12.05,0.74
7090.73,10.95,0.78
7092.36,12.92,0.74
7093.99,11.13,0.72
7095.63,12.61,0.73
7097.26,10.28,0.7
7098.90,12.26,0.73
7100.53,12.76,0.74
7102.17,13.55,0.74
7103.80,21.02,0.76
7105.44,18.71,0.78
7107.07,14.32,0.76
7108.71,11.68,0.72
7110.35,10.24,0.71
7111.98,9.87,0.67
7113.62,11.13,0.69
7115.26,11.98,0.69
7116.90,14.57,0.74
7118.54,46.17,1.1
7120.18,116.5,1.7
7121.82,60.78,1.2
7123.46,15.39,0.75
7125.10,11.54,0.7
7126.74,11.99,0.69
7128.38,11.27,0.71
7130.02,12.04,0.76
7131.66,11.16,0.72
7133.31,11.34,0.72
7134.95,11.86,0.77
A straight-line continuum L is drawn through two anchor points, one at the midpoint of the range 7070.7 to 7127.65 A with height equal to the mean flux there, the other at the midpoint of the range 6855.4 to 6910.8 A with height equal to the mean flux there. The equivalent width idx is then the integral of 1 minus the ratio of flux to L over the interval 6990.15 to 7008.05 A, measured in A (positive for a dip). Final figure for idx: 3.6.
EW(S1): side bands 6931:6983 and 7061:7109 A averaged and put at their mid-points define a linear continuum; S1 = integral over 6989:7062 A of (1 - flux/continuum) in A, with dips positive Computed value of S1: 3.1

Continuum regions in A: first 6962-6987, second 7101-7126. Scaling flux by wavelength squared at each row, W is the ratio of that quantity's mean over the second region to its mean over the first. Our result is 2.1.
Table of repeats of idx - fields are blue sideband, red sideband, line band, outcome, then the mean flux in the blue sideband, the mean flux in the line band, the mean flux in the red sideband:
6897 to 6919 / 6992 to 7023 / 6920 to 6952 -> -0.5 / 12.3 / 12.4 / 12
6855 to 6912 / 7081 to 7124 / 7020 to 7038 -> 5.3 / 12.4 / 12.2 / 19.8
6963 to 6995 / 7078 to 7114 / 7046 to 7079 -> 1.6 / 12.6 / 12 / 12.7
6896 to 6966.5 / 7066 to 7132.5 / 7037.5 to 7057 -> 4.6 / 12.4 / 11.9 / 17.1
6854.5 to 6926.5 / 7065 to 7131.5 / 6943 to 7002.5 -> 7.1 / 12.4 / 12.6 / 17.1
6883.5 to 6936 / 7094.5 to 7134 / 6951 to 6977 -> 3.7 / 12.3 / 12.4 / 20.5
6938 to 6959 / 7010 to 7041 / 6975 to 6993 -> -0.6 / 12.8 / 12.9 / 12.1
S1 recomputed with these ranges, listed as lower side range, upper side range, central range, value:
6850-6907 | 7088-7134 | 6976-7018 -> 9.17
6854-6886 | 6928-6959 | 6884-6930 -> -0.09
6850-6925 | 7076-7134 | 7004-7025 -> 4.81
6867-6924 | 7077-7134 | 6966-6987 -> 2.76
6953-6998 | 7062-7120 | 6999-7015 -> 1.21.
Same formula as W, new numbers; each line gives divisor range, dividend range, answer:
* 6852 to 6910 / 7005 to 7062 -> 1.02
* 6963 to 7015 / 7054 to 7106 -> 1.05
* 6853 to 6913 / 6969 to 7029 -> 1.03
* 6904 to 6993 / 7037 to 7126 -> 1.32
